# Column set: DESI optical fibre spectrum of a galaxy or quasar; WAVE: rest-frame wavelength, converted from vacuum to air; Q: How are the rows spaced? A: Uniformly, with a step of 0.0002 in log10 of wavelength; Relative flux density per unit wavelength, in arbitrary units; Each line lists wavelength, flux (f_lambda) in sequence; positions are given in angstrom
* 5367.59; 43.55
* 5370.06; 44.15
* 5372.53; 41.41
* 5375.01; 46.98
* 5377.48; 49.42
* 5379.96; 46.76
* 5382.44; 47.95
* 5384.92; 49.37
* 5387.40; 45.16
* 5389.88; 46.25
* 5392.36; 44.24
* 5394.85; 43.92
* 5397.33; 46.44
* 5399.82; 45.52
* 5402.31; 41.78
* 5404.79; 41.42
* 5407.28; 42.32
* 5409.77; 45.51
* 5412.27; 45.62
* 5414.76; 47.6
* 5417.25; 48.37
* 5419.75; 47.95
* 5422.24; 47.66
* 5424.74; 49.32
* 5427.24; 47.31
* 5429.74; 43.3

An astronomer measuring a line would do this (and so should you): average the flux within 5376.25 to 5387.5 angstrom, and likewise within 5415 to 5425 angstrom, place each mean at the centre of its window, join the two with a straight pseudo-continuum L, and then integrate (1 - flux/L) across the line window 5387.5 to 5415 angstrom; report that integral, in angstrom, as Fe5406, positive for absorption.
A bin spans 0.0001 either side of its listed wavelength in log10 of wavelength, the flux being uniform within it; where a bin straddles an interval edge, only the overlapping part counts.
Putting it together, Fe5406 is 2.0 angstrom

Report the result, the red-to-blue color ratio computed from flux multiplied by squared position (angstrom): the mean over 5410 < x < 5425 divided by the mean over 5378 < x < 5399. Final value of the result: 1.04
